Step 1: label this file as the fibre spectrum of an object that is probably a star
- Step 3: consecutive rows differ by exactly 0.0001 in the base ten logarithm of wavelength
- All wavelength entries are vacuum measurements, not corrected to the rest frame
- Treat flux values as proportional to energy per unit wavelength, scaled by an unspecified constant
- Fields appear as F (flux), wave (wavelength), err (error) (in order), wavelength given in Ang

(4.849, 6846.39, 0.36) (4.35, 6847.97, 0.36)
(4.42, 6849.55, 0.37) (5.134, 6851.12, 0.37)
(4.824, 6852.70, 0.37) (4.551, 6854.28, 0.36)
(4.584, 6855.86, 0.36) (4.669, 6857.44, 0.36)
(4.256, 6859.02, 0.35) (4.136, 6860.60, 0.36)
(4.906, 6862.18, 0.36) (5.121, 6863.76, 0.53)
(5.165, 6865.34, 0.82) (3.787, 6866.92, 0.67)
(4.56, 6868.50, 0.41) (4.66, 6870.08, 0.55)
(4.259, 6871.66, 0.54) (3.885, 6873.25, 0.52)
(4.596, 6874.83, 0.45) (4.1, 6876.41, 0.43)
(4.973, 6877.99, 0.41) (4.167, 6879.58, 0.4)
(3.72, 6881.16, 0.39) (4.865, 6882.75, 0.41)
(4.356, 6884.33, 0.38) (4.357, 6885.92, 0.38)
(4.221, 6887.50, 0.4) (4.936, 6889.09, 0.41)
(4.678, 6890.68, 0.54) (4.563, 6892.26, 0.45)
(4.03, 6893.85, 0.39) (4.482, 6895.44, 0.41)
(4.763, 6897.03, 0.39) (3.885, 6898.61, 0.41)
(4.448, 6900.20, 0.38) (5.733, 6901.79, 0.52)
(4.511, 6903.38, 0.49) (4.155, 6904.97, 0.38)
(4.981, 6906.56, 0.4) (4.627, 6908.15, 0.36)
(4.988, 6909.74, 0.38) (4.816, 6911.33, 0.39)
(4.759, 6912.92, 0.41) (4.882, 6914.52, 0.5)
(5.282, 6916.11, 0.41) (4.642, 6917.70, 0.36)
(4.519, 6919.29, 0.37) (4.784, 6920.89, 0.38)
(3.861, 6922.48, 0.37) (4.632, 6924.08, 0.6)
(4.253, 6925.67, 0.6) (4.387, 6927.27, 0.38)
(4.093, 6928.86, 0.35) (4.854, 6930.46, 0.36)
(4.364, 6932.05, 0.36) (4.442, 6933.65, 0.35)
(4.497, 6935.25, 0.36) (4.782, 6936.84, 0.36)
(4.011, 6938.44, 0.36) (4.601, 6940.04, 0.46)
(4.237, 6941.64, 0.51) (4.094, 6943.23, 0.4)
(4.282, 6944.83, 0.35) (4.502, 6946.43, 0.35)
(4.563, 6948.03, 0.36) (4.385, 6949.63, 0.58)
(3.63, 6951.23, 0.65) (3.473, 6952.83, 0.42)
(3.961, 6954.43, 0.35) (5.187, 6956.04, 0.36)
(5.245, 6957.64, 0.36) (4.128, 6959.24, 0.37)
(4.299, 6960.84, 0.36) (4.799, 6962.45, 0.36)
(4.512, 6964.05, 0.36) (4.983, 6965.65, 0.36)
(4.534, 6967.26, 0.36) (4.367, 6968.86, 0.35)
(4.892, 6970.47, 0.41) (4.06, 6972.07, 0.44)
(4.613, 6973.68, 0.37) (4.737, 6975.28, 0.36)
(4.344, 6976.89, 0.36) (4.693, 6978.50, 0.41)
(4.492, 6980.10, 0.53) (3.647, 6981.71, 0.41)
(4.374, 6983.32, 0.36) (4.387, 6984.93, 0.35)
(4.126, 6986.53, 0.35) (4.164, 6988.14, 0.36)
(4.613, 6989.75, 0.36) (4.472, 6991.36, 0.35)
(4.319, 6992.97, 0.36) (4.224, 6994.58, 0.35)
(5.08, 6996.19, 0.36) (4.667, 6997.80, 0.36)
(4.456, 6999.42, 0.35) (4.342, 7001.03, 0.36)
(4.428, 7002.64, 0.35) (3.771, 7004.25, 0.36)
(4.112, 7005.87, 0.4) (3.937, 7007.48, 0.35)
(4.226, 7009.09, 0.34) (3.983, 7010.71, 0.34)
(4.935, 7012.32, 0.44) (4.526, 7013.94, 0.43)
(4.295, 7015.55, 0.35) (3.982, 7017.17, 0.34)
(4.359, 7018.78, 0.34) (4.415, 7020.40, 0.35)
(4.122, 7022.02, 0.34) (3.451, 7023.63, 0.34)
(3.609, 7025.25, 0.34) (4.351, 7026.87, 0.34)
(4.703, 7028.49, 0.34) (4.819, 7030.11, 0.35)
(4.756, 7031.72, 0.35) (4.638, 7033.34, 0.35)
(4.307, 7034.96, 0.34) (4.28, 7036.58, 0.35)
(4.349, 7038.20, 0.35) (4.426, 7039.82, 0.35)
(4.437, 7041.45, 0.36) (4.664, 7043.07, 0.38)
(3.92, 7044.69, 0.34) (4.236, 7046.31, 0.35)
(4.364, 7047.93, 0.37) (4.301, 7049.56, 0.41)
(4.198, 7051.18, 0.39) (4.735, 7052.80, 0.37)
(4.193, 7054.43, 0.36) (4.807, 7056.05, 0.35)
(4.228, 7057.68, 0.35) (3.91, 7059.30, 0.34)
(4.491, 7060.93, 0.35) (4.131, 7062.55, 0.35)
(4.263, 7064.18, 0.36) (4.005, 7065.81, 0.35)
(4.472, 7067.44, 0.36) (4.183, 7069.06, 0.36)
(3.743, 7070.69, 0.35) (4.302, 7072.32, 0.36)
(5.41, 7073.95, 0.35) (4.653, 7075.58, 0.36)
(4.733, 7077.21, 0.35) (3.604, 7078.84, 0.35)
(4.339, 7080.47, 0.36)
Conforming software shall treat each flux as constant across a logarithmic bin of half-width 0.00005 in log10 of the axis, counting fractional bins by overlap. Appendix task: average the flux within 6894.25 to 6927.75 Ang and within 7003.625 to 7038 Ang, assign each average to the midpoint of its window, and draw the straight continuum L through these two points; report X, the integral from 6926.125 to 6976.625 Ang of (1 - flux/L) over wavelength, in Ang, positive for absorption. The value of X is 0.7 Ang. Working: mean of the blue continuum 4.63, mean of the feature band 4.43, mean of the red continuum 4.27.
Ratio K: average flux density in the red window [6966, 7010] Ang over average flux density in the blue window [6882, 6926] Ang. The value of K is 0.9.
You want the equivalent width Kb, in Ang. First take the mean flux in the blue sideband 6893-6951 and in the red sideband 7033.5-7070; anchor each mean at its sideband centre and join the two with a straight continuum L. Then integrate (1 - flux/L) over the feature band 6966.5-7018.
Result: 0.5 Ang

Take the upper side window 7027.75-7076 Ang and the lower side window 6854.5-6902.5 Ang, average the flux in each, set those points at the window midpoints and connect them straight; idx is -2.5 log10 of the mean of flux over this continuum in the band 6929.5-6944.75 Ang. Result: 0.01 mag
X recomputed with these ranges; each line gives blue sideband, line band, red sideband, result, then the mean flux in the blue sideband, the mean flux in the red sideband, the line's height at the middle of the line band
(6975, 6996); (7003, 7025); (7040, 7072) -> 0.9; 4.37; 4.28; 4.33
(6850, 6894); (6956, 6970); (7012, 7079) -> -0.7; 4.51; 4.34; 4.42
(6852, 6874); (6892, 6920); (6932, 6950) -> -1.4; 4.52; 4.4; 4.45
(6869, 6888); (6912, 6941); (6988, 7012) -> -1.3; 4.35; 4.34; 4.35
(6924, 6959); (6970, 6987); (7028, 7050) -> 0.0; 4.38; 4.44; 4.4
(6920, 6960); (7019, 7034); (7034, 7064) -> 0.1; 4.37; 4.33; 4.34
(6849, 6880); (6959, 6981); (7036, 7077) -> -0.5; 4.54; 4.35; 4.44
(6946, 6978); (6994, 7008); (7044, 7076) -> 0.2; 4.46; 4.32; 4.41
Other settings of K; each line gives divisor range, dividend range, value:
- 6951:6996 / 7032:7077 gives 0.99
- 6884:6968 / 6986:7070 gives 0.96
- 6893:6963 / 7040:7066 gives 0.96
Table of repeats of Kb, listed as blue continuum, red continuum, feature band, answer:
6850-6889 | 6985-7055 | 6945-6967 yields -0.1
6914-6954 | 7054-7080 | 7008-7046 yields 0.2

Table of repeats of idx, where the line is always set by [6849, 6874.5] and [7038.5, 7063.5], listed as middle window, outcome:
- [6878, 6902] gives 0.01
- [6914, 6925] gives -0.04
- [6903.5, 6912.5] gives -0.05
